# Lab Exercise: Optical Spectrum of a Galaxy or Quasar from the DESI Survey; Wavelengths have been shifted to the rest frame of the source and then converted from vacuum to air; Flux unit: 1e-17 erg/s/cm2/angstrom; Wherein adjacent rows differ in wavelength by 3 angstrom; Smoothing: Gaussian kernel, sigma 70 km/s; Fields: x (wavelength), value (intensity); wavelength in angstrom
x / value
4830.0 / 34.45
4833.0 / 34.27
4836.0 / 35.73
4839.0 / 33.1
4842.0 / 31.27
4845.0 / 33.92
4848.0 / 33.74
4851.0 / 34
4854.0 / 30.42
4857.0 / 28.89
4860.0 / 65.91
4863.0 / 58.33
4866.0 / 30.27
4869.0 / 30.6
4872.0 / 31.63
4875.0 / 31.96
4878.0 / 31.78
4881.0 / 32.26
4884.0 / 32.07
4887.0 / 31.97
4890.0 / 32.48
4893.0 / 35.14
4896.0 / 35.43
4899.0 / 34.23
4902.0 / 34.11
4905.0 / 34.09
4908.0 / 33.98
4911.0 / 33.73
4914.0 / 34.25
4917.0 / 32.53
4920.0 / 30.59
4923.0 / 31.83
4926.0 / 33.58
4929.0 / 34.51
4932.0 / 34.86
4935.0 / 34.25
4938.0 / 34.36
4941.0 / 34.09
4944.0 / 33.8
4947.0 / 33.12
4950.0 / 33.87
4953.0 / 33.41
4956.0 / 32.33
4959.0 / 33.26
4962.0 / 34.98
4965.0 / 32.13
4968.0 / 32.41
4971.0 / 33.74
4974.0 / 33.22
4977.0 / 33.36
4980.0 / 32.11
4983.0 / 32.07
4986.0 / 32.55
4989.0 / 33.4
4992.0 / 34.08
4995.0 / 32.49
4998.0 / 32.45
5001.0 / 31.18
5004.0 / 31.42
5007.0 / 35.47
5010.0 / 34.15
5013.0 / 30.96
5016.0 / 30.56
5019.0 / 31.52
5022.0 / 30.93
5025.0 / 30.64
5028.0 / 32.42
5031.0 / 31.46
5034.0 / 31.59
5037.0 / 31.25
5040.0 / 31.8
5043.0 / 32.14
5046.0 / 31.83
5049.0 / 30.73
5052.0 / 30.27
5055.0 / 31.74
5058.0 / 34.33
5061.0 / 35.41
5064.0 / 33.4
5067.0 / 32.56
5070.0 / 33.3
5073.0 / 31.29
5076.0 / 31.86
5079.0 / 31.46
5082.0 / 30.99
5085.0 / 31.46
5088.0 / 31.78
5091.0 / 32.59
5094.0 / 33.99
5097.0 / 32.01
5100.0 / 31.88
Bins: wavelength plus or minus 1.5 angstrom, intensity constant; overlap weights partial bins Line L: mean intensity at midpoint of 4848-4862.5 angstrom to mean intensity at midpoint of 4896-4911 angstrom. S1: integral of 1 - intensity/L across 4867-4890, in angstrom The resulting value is 3.5 angstrom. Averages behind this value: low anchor 40.5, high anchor 34.2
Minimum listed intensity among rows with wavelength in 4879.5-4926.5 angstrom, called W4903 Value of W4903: 30.59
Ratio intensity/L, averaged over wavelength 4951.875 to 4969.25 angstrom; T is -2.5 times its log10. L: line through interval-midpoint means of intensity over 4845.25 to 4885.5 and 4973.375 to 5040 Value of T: 0.01 mag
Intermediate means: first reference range 36.2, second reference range 32.2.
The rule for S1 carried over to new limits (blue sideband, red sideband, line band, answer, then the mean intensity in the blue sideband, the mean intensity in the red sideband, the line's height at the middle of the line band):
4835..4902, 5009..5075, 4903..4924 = 0.8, 35.2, 32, 34.4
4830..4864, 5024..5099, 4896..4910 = 0.8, 37.7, 32.1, 36.2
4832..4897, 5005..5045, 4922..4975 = -0.1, 35.2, 31.9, 33.5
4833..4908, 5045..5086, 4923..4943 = 0.1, 35.1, 32.2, 34.2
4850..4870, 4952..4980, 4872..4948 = 7.0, 40.1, 33.1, 36.8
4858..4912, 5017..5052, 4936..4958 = 0.4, 36.1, 31.4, 34.1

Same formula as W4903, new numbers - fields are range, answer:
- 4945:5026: 30.56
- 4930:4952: 33.12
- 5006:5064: 30.27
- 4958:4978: 32.13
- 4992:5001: 31.18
